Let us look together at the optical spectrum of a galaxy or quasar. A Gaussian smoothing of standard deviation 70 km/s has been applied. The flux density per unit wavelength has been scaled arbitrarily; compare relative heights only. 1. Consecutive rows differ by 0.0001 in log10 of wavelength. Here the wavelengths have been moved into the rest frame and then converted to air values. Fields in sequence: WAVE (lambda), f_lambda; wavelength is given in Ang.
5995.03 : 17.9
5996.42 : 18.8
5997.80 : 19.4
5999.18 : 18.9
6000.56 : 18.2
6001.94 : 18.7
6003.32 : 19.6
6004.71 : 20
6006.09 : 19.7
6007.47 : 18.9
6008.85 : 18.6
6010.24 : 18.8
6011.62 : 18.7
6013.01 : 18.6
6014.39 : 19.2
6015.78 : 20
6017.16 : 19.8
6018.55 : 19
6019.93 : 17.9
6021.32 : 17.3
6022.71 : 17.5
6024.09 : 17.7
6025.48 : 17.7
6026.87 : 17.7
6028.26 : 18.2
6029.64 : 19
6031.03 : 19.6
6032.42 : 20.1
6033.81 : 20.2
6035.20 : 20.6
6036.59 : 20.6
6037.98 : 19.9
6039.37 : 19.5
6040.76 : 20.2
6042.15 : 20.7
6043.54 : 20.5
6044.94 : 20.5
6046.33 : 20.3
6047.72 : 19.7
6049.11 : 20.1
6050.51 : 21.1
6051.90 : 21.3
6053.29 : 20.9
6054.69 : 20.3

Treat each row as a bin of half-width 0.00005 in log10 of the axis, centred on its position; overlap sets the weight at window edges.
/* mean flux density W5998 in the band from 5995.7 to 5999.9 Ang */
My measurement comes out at 19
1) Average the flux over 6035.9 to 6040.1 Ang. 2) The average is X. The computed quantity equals 20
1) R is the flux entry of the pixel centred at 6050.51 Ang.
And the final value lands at 21.1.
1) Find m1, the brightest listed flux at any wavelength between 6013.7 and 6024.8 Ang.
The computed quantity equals 20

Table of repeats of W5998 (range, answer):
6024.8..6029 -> 17.9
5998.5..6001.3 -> 18.6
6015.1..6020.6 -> 19.2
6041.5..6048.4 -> 20.3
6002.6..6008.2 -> 19.6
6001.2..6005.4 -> 19.4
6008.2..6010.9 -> 18.7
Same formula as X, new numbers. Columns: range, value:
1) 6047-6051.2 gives 20.3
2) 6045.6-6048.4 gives 20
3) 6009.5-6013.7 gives 18.7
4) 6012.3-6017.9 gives 19.4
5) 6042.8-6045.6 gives 20.5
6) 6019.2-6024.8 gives 17.6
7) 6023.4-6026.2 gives 17.7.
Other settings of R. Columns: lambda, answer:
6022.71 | 17.5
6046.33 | 20.3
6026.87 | 17.7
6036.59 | 20.6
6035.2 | 20.6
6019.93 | 17.9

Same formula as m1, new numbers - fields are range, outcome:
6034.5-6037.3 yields 20.6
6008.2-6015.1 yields 19.2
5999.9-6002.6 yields 18.7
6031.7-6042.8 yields 20.7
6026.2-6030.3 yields 19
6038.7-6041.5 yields 20.2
